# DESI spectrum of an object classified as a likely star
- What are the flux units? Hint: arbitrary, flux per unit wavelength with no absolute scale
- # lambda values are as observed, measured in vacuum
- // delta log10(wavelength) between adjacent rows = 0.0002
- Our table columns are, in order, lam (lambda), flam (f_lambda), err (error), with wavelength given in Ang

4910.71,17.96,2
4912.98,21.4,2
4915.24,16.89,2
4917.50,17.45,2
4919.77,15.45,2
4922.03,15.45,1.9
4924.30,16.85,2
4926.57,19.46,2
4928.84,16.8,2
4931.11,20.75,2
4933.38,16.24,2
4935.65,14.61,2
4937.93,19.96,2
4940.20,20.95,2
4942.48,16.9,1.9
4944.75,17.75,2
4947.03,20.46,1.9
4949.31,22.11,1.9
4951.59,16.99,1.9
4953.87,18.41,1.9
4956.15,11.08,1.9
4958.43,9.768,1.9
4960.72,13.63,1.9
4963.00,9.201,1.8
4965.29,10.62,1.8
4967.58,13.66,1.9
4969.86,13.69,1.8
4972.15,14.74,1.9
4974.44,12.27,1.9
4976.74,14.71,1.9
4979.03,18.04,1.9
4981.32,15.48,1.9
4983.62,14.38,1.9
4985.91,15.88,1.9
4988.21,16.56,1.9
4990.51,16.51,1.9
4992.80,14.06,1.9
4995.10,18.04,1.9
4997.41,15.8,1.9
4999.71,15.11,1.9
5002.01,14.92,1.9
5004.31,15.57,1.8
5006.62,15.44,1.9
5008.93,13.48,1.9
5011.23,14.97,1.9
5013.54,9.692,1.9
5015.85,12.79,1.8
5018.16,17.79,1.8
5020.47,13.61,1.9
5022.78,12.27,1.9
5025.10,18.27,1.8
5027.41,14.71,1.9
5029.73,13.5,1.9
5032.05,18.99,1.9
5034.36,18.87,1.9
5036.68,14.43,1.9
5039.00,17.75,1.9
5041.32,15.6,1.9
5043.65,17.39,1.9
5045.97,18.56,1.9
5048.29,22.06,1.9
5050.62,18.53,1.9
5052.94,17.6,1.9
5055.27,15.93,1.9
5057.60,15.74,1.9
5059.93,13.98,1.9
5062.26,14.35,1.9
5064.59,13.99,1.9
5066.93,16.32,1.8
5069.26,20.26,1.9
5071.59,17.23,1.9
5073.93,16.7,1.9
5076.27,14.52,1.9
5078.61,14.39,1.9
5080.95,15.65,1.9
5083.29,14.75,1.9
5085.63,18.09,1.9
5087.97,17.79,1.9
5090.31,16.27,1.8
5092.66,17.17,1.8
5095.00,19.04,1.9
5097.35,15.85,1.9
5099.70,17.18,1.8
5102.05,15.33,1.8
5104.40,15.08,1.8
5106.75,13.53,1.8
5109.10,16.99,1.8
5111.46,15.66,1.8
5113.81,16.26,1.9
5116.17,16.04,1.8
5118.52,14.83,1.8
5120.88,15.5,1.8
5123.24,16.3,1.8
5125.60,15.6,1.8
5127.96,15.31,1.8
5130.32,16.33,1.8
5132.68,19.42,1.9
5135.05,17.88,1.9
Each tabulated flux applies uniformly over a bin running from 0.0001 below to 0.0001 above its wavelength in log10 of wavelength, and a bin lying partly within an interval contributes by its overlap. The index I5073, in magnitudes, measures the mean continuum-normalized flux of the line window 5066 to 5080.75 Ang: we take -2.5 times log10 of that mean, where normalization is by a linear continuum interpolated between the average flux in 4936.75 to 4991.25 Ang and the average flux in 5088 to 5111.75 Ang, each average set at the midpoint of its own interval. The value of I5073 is -0.02 mag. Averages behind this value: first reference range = 15.6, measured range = 16.5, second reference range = 16.3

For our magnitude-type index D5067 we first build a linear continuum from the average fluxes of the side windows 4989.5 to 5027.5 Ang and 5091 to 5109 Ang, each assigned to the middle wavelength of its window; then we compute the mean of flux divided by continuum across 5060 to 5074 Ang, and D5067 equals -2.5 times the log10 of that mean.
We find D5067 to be -0.04 mag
